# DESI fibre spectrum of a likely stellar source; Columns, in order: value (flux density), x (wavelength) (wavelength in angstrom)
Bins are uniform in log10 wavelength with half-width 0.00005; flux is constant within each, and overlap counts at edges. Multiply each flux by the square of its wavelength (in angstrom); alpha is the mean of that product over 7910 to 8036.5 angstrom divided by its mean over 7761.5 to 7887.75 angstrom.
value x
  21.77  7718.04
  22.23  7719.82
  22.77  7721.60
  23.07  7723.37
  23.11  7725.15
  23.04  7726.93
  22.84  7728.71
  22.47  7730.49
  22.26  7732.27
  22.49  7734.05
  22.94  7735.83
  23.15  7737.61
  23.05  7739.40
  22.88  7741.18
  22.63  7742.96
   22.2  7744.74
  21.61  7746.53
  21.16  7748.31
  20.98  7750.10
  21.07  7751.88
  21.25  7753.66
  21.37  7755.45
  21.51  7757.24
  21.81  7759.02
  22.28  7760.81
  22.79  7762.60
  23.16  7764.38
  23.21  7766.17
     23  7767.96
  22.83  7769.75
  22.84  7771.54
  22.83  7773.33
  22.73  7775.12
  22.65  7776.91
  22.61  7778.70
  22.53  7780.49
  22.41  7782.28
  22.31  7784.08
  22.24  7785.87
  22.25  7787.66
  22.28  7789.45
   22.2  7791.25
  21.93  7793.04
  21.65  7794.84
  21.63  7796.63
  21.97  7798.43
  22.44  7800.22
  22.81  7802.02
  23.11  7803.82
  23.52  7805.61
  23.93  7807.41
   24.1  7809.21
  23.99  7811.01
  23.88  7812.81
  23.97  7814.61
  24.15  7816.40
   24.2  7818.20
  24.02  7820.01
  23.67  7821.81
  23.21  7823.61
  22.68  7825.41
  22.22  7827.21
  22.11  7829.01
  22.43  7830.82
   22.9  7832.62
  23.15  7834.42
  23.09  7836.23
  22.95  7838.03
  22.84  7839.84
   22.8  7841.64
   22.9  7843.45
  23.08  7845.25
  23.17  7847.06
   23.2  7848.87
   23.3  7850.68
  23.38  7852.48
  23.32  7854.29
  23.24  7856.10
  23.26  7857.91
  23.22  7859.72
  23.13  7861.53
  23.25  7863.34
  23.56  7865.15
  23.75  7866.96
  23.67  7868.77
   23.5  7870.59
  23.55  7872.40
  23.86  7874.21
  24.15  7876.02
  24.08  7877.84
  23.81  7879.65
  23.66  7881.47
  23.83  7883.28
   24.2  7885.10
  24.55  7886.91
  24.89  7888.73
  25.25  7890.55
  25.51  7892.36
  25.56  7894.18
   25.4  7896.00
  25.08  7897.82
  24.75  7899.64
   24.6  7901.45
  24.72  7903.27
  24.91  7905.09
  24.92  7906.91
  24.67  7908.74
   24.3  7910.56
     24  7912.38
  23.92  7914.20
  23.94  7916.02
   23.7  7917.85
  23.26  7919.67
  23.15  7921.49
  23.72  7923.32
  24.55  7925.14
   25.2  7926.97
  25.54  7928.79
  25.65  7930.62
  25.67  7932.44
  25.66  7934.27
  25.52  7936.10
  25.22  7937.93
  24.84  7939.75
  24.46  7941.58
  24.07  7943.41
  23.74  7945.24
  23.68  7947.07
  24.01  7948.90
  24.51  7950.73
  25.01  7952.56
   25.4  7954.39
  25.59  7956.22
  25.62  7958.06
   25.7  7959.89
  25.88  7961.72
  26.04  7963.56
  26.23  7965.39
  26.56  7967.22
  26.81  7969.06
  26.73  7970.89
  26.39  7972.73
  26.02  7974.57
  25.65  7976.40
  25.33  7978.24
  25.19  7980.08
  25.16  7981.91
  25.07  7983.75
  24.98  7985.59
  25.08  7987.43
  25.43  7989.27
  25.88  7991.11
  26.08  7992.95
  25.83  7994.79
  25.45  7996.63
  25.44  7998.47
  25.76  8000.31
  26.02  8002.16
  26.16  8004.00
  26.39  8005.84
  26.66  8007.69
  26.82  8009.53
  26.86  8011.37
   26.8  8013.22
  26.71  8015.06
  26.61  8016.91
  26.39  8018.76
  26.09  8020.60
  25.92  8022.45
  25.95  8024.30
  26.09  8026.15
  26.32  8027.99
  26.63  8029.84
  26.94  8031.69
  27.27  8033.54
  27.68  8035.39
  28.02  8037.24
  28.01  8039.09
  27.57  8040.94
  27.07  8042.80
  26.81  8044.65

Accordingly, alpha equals 1.1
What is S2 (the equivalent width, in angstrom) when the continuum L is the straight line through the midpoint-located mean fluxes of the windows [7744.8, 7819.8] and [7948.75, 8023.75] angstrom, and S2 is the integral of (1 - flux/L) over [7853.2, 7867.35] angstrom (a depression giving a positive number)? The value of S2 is 0.30 angstrom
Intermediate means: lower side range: 22.6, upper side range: 25.9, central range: 23.3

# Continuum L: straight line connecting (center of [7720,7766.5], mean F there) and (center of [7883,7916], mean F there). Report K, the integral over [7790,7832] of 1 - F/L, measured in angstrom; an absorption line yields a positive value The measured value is 0.6 angstrom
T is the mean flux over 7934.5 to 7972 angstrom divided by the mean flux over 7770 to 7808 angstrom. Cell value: 1.12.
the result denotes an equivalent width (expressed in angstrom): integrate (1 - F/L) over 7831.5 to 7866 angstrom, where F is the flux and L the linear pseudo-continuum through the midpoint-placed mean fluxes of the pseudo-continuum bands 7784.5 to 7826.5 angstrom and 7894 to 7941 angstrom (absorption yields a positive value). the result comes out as 0.8 angstrom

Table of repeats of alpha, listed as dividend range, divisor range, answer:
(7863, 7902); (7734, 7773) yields 1.13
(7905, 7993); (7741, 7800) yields 1.18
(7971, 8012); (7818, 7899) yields 1.13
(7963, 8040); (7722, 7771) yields 1.25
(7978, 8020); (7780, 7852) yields 1.18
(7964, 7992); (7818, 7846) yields 1.16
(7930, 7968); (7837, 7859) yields 1.12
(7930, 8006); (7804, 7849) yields 1.13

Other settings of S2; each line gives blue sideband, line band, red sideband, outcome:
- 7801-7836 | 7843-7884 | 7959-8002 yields 0.94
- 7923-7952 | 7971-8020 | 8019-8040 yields 0.21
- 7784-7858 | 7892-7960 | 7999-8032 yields 0.28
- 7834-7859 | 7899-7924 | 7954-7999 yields 0.25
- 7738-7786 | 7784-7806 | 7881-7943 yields 0.50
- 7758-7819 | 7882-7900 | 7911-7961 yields -0.59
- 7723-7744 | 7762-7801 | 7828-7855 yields 0.70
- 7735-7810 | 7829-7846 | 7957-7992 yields 0.46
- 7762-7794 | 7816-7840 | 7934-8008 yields 0.25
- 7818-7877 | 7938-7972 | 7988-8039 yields 0.01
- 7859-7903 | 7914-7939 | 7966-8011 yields 0.28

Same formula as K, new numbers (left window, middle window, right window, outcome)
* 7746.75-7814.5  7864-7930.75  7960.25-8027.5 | 0.2 angstrom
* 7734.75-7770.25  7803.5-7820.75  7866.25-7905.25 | -0.5 angstrom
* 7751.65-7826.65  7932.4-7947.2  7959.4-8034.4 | 0.2 angstrom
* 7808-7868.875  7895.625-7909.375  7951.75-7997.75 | -0.2 angstrom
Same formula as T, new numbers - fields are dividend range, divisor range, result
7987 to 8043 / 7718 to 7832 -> 1.17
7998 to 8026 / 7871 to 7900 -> 1.07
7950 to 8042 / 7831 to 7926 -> 1.10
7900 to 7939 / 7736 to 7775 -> 1.10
